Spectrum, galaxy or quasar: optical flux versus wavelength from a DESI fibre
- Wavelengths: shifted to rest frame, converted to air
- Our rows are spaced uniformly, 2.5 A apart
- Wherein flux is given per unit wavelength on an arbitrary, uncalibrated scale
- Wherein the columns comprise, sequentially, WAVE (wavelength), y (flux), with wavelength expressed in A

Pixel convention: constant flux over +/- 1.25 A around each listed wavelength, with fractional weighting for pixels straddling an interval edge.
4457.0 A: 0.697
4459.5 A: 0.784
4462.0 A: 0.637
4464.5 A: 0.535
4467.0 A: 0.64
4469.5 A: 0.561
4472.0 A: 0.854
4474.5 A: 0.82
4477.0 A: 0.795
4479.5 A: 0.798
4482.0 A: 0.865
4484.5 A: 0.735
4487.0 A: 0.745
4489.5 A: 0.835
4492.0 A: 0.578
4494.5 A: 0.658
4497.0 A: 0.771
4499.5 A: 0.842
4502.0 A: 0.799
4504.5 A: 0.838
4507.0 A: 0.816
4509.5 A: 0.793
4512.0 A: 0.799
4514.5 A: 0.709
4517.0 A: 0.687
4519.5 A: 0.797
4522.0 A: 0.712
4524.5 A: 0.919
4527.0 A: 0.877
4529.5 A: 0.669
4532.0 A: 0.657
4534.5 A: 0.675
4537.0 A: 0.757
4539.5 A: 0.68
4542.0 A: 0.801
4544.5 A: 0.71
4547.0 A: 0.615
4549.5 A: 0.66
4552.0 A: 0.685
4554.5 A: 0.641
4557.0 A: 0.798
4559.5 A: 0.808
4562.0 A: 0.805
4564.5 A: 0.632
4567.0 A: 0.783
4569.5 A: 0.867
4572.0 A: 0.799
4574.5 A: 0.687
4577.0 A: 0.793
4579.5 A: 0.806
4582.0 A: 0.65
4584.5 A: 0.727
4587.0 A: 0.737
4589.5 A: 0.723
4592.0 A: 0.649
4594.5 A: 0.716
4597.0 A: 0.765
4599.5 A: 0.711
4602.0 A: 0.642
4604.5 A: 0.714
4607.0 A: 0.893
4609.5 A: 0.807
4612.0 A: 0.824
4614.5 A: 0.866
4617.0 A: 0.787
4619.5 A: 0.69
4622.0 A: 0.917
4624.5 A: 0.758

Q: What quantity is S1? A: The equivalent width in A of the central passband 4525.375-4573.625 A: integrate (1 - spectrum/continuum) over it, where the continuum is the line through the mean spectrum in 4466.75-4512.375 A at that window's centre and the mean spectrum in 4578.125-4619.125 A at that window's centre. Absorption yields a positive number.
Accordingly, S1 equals 1.5 A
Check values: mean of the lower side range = 0.767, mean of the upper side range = 0.75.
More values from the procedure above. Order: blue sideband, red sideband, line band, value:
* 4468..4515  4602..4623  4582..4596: 1.6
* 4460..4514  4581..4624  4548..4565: 0.7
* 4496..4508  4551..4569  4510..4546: 1.6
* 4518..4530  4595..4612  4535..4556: 2.5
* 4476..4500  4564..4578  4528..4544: 1.1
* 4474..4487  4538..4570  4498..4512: -0.8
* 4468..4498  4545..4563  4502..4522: -1.0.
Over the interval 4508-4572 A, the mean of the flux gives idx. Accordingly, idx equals 0.743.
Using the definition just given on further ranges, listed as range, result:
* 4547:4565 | 0.715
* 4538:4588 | 0.734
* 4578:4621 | 0.749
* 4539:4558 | 0.698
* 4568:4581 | 0.788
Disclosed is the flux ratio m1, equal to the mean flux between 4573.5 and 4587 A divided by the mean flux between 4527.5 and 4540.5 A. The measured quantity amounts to 1.1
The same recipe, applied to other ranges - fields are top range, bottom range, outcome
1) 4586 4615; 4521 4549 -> 1.03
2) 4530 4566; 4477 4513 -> 0.91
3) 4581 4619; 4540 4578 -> 1.01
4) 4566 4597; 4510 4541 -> 1.00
